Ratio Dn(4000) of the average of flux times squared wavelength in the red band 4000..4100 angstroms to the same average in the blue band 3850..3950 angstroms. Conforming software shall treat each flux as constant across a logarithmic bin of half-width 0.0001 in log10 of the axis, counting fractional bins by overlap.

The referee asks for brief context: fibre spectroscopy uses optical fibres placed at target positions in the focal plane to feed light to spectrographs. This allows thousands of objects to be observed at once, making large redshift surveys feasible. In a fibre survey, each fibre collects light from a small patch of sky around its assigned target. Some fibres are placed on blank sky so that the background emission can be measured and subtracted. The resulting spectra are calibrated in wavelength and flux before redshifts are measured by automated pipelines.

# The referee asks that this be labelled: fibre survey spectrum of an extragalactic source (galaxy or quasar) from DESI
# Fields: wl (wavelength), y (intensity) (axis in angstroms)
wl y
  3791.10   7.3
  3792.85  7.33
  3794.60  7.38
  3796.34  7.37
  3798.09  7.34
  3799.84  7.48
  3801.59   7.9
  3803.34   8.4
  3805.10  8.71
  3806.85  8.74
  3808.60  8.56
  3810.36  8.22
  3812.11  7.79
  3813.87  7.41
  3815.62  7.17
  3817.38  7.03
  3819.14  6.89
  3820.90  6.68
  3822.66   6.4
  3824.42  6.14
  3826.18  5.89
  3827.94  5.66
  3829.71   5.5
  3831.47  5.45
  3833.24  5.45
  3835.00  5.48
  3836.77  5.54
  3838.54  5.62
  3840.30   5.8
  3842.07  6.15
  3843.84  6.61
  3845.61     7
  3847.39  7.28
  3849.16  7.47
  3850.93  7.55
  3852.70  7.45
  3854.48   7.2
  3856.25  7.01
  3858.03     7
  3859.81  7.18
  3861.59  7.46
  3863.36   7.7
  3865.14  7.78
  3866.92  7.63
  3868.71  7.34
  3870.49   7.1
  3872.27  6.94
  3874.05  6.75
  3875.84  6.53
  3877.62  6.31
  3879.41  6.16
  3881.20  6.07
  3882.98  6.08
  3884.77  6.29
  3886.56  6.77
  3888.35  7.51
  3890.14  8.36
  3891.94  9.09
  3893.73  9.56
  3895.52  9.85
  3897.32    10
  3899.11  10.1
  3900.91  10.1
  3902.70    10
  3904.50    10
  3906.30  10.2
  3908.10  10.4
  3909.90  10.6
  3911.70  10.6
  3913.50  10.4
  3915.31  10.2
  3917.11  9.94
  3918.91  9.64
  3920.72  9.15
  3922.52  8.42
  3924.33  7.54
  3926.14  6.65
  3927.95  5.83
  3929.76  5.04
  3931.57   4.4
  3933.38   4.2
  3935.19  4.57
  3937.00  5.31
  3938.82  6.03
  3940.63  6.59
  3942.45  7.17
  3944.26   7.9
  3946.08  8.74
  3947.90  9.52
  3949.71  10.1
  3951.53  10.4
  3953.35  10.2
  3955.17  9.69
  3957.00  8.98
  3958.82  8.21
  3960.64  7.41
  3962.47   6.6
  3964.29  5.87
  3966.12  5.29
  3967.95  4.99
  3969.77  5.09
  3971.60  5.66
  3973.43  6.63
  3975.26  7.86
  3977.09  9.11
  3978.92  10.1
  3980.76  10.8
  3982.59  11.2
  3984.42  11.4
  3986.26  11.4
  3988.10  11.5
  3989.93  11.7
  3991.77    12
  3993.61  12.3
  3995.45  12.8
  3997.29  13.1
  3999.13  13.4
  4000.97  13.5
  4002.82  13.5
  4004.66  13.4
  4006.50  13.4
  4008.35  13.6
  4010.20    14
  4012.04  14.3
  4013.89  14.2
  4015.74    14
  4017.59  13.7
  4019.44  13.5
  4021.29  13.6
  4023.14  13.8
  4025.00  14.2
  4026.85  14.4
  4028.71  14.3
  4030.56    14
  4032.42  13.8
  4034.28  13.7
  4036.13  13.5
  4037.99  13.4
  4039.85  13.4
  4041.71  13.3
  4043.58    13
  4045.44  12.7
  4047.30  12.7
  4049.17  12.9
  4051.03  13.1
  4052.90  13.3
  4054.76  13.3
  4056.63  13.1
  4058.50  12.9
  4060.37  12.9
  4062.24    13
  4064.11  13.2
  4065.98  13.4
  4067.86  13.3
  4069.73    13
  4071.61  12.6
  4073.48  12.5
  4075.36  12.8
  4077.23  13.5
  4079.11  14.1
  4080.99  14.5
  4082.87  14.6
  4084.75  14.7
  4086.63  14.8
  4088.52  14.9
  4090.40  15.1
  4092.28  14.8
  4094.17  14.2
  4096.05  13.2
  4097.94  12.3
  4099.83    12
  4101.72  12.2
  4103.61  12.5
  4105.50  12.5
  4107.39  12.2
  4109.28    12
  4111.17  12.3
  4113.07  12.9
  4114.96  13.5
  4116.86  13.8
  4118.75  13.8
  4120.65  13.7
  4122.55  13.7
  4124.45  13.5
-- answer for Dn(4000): 1.87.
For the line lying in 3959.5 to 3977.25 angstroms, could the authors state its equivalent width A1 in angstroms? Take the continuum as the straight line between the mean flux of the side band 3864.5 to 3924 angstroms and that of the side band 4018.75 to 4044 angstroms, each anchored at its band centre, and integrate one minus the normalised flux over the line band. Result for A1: 7.8 angstroms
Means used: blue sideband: 8.54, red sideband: 13.7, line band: 6.36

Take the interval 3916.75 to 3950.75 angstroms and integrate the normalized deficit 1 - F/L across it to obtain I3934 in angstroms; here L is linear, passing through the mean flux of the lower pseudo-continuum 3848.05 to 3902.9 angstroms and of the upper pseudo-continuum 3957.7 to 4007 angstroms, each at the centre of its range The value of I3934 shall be 6.58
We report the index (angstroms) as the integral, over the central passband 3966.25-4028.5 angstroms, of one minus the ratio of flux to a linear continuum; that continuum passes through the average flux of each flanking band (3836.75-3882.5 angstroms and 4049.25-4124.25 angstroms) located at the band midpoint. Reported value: -4.8 angstroms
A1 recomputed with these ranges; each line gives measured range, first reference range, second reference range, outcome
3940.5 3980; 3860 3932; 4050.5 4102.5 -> 8.6 angstroms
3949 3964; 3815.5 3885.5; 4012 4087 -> 2.1 angstroms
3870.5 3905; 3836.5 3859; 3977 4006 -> 1.3 angstroms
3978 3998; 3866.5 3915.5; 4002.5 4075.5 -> 0.1 angstroms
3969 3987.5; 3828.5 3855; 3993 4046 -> 4.6 angstroms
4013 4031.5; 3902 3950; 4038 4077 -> -3.6 angstroms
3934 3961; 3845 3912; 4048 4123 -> 4.9 angstroms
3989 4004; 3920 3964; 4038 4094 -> -4.0 angstroms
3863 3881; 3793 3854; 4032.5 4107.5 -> 2.7 angstroms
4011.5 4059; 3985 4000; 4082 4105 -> -2.5 angstroms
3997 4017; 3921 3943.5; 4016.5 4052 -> -3.7 angstroms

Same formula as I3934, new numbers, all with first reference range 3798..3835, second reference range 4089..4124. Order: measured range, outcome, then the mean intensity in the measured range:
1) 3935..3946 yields 3.5 angstroms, 6.56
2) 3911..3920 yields -1.0 angstroms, 10.1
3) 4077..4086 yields -1.2 angstroms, 14.4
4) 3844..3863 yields 1.4 angstroms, 7.25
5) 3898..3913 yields -2.2 angstroms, 10.3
